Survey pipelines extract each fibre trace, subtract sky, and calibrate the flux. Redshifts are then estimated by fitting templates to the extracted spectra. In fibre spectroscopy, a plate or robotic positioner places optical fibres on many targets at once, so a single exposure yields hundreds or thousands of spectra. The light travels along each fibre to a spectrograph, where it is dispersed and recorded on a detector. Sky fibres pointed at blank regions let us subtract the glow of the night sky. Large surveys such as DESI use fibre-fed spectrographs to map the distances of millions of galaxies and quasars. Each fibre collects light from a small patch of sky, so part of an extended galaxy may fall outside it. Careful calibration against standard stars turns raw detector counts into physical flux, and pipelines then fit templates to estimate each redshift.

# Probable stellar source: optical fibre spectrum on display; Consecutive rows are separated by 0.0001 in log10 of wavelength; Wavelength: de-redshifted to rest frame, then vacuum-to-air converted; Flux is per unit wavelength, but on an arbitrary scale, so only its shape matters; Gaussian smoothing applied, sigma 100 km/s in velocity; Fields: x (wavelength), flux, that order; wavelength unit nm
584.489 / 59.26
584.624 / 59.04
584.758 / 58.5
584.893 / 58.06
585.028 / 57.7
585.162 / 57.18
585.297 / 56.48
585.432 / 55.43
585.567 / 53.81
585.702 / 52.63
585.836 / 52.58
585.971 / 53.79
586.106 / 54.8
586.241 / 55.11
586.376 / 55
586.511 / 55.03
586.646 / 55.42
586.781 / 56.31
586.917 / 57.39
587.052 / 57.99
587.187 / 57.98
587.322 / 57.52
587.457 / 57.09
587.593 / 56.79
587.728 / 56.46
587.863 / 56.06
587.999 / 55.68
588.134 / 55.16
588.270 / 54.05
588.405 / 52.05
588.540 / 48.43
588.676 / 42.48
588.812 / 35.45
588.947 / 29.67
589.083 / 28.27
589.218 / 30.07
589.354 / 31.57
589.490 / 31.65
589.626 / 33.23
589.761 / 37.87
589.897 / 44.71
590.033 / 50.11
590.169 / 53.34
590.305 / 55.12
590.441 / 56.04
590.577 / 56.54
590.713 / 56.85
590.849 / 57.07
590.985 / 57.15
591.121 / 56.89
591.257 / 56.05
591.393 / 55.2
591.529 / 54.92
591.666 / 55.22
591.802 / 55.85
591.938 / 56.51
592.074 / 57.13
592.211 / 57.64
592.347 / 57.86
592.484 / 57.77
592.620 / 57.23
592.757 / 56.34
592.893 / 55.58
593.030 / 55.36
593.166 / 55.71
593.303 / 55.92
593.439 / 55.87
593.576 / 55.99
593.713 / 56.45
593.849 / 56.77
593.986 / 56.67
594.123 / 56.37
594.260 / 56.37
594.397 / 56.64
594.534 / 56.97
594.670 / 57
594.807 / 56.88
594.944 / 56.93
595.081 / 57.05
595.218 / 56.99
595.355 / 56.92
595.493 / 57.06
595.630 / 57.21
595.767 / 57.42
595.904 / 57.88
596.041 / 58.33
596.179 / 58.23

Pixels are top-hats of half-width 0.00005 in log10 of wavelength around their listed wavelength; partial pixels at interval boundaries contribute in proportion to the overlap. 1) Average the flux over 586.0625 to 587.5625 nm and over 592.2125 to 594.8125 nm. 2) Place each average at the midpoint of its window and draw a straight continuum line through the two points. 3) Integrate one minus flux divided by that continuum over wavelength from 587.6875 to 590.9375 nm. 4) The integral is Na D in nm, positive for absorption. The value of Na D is 0.59 nm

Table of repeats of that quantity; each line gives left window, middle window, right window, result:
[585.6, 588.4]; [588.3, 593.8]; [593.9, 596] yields 0.58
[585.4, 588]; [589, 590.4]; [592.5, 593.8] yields 0.40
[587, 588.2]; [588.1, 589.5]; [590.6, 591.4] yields 0.42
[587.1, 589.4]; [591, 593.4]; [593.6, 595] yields -0.13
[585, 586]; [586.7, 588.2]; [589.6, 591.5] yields -0.08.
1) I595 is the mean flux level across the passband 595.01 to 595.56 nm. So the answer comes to 56.9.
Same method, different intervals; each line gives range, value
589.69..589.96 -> 41.2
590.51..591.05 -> 56.9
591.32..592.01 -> 55.6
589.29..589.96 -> 35.8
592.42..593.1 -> 56.5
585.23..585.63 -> 55.2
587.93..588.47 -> 54.2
